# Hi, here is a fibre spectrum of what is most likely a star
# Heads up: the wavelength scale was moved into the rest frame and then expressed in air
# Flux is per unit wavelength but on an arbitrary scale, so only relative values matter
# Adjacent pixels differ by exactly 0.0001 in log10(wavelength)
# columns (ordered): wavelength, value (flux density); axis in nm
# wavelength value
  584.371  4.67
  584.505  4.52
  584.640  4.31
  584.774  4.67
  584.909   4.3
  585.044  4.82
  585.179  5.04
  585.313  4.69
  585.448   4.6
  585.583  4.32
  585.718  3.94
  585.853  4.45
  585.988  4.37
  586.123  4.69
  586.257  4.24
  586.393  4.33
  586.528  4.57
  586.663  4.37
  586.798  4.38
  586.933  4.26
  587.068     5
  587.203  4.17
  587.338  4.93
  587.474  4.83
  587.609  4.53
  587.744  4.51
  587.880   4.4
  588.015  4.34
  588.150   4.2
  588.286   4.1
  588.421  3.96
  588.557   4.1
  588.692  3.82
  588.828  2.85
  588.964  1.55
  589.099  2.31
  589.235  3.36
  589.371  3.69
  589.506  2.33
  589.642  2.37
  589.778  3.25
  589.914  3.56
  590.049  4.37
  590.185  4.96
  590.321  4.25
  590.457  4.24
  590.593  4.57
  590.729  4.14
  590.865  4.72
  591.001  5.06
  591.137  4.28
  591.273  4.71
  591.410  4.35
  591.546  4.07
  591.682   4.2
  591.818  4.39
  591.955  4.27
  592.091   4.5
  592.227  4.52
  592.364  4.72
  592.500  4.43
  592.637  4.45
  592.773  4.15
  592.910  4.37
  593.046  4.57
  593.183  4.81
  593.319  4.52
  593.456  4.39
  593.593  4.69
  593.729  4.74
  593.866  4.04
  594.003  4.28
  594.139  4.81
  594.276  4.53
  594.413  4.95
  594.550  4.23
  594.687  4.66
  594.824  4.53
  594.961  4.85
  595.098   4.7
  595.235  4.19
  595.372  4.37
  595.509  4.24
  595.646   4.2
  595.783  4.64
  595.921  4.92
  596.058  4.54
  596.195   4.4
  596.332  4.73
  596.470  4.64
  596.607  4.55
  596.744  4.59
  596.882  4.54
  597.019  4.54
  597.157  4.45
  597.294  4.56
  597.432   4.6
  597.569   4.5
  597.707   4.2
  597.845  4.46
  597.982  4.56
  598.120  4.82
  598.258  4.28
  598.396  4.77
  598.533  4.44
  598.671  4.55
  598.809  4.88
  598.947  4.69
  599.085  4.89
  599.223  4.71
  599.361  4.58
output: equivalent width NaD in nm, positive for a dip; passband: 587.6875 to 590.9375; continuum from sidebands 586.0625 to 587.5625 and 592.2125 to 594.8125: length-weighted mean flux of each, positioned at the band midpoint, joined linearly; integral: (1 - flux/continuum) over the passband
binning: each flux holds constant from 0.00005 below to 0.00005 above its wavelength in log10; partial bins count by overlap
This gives 0.557 nm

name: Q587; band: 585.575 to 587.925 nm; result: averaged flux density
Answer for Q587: 4.46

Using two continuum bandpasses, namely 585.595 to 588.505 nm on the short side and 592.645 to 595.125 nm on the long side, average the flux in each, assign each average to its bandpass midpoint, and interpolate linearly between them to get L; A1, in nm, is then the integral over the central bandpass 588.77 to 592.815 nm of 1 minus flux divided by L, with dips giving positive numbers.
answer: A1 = 0.47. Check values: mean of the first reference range 4.4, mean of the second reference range 4.54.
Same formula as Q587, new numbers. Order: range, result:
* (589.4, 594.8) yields 4.32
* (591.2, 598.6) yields 4.5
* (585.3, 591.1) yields 4.08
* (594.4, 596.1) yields 4.53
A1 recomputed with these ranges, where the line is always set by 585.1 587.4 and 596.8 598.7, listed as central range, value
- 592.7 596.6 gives -0.012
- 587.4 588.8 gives 0.080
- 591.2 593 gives 0.044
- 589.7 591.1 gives 0.064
